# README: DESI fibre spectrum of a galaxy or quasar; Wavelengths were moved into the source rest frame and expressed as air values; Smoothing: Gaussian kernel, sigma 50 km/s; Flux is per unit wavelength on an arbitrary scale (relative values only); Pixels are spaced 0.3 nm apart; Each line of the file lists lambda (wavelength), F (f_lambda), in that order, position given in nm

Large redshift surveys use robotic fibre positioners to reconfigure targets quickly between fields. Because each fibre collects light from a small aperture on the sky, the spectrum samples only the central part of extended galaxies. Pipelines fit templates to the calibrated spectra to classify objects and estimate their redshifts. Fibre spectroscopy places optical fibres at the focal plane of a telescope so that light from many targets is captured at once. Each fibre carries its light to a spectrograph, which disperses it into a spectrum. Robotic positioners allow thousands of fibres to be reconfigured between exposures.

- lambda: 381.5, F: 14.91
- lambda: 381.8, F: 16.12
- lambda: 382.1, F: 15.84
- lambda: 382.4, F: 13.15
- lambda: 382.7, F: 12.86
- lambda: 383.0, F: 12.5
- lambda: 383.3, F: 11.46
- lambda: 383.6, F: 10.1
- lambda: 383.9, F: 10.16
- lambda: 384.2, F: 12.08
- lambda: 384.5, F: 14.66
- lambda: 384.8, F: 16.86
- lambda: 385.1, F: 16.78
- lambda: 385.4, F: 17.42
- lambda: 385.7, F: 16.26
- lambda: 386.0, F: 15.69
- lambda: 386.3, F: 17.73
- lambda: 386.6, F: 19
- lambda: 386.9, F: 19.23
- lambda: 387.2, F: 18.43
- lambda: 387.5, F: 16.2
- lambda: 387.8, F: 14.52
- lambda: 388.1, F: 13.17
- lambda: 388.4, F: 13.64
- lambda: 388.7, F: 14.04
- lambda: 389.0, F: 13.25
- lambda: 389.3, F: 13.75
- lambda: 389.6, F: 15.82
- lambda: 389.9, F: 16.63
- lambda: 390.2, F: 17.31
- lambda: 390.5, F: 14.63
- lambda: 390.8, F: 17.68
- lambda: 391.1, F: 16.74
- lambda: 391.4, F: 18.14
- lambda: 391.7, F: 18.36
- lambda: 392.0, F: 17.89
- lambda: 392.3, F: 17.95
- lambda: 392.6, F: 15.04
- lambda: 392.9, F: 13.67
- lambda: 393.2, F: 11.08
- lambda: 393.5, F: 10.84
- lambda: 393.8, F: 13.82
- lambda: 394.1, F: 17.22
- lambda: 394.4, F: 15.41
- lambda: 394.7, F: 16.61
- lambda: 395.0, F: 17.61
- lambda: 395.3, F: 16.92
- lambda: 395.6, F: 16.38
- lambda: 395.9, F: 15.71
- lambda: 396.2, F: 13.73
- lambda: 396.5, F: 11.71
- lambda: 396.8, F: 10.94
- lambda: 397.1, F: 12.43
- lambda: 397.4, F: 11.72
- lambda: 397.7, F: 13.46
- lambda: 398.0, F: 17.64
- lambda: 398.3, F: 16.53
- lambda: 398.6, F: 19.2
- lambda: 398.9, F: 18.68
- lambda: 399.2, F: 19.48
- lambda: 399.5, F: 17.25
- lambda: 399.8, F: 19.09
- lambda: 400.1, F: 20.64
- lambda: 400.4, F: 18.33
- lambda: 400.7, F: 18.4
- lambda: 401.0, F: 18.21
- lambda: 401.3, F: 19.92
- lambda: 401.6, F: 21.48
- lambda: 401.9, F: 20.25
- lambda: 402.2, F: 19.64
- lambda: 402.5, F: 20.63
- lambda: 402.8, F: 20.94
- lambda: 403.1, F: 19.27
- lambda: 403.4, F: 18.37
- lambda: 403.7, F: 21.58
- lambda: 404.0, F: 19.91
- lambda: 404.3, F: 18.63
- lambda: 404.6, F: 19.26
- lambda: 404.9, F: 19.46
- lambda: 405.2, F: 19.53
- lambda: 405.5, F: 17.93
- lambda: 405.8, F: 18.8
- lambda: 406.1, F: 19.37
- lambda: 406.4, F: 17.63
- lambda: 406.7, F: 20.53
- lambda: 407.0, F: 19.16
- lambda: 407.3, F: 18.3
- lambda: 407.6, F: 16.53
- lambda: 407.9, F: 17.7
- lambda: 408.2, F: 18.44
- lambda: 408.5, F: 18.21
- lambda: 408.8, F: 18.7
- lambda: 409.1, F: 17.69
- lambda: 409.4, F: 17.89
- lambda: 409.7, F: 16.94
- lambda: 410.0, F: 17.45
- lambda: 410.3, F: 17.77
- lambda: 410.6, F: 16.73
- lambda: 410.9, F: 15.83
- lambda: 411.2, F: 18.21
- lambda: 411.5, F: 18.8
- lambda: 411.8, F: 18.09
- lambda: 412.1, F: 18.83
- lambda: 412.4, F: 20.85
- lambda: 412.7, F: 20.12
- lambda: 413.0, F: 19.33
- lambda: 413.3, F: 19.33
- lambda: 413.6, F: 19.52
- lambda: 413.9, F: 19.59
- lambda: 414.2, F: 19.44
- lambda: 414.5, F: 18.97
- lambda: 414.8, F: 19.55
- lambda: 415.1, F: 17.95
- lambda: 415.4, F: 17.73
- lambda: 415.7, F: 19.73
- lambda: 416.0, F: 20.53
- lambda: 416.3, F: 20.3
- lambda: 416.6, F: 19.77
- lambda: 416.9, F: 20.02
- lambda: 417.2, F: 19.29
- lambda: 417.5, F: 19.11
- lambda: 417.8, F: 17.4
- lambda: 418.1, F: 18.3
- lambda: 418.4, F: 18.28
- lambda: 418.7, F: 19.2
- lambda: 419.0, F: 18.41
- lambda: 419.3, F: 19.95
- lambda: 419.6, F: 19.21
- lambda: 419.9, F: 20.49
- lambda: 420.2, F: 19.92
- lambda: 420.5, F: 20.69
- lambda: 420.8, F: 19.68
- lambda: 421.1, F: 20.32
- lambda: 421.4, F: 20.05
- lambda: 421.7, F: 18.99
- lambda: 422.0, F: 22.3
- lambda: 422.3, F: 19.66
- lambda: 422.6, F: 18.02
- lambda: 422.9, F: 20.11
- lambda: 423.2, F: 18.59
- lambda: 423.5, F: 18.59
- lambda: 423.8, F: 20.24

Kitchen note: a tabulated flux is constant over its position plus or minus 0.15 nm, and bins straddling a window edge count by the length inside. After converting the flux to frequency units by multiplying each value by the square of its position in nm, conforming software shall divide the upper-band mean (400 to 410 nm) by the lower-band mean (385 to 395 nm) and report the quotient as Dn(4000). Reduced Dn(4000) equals 1.3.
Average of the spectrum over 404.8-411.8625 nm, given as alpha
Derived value 18.1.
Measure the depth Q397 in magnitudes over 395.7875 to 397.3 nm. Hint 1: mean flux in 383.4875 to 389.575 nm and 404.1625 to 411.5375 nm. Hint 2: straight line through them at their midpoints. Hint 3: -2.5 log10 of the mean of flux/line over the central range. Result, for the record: 0.28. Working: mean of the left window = 15.2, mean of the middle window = 12.8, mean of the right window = 18.2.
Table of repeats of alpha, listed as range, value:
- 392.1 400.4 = 15.6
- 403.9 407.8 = 18.8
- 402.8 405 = 19.6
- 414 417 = 19.4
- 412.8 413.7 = 19.4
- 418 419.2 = 18.6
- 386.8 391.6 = 15.8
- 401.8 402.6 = 20.1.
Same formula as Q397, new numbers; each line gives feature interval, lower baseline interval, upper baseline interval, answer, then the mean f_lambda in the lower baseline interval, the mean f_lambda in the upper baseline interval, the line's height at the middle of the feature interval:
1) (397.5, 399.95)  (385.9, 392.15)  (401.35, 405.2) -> 0.07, 16.3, 19.9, 18.8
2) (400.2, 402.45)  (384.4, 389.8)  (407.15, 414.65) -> -0.13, 15.9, 18.4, 17.4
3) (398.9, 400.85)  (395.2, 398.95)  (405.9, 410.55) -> -0.20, 14.9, 18.1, 15.7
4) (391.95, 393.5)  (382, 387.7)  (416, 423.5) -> 0.11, 15.1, 19.5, 16.1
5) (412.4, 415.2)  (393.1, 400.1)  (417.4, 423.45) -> -0.06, 15.5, 19.4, 18.3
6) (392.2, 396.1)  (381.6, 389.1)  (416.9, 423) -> 0.06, 14.9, 19.5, 16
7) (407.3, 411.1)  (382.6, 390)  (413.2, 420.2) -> 0.04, 14.9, 19.2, 18.2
